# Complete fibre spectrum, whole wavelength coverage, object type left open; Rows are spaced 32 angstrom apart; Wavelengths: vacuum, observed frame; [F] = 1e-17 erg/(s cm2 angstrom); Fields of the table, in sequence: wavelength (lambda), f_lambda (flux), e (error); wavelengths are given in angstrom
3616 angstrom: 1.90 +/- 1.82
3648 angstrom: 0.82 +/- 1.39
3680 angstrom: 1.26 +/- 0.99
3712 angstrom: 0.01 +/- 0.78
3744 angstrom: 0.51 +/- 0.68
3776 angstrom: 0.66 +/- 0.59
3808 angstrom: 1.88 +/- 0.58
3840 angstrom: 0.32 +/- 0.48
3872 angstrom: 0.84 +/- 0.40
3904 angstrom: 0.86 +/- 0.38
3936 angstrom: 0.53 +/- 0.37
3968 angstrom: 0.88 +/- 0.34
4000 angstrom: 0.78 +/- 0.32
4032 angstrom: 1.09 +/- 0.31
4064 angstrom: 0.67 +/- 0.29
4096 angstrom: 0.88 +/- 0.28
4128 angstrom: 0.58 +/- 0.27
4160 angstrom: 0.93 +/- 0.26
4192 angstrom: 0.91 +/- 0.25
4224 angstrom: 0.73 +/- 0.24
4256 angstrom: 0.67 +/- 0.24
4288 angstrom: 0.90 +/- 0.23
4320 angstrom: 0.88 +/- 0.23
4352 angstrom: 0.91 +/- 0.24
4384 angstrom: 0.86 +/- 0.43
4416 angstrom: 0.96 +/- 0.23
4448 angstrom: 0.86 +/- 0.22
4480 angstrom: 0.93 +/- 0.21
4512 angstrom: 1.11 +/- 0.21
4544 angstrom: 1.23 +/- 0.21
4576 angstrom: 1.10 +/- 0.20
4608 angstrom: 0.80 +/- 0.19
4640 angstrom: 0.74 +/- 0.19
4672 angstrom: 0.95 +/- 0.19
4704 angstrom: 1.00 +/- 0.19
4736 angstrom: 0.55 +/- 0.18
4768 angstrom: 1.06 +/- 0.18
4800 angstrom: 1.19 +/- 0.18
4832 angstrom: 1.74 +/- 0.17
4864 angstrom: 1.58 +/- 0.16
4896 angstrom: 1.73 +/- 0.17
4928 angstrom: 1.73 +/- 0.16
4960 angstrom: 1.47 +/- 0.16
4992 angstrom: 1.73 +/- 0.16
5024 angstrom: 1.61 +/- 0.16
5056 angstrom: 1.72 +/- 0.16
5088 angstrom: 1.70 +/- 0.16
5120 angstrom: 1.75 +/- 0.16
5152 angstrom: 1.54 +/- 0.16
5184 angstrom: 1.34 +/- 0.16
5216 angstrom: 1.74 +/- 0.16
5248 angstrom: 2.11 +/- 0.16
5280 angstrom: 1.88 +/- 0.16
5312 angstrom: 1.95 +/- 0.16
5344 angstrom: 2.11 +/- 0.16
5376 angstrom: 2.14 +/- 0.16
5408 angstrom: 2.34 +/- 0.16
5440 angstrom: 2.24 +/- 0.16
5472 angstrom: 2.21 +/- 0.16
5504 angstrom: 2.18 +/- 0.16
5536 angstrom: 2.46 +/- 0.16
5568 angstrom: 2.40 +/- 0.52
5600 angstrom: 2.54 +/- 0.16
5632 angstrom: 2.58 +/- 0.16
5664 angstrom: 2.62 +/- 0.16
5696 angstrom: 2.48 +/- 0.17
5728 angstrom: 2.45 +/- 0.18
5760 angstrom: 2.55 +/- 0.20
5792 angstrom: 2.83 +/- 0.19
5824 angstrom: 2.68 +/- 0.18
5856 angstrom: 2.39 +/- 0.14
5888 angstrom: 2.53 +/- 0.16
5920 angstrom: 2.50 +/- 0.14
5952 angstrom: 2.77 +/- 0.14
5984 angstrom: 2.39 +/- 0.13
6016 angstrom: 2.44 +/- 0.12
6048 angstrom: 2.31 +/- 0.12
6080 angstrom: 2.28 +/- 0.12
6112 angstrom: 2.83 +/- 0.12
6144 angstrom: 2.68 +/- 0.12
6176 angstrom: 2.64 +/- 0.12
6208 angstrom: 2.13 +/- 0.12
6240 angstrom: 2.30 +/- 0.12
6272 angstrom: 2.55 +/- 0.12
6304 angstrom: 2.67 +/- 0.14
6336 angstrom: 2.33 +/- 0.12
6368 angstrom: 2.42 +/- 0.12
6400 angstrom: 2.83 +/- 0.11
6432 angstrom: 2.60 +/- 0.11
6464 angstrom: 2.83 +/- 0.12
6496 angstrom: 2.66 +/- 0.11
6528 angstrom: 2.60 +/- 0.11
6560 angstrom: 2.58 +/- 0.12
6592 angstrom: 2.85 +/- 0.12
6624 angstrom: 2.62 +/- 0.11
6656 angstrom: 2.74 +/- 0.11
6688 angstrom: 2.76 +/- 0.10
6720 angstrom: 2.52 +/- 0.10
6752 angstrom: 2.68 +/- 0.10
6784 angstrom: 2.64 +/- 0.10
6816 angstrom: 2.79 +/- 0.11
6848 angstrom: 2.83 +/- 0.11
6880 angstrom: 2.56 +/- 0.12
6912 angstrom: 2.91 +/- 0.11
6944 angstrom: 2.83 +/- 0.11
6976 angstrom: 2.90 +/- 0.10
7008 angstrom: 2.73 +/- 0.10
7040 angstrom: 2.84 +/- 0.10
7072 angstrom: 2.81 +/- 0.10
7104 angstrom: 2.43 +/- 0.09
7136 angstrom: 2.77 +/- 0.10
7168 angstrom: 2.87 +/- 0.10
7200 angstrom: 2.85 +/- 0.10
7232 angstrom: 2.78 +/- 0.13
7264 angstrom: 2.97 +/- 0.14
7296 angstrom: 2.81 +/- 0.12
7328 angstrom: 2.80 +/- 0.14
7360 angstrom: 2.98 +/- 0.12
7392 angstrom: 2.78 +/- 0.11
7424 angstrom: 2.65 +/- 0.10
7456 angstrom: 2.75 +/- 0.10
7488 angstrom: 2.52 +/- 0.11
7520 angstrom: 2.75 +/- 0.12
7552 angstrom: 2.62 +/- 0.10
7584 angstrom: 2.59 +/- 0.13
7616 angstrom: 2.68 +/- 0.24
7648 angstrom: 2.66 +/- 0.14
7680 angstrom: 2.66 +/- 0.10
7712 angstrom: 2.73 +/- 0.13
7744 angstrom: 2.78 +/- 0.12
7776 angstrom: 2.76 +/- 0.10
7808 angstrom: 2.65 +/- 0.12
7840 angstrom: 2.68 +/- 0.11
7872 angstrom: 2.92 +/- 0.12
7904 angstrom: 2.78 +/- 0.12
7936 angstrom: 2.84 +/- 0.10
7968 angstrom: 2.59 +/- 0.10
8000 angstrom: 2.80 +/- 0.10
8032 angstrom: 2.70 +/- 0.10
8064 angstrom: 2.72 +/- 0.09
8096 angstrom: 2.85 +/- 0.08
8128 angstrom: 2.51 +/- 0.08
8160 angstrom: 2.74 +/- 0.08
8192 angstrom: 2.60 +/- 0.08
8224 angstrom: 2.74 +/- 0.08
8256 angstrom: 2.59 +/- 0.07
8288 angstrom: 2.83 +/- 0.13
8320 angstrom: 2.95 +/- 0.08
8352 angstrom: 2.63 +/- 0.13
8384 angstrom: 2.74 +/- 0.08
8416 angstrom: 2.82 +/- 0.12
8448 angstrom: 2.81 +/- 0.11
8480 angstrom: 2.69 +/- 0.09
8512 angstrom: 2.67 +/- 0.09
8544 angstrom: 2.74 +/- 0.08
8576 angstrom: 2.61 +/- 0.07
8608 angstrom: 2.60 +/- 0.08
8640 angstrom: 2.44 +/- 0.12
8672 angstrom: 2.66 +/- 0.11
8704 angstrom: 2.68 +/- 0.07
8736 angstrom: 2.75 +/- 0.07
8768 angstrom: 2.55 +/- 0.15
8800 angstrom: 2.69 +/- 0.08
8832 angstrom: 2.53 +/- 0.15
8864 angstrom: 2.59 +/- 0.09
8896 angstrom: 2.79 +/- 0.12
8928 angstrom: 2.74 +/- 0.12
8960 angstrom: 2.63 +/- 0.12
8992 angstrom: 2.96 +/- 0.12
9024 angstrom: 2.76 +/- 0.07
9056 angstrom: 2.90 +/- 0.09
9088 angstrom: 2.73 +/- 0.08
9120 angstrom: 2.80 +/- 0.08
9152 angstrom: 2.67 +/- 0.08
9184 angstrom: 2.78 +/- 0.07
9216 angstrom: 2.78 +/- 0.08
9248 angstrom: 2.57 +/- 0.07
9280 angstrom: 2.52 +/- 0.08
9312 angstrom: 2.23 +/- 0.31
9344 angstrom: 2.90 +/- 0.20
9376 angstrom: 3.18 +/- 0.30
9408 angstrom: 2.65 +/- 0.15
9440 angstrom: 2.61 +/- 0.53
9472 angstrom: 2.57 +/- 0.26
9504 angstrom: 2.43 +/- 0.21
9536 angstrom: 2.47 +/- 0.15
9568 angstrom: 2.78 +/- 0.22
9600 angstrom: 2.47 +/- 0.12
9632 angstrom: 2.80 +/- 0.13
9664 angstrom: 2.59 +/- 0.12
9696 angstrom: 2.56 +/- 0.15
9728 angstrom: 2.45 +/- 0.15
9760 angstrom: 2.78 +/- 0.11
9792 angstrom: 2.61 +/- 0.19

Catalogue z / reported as 0.205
